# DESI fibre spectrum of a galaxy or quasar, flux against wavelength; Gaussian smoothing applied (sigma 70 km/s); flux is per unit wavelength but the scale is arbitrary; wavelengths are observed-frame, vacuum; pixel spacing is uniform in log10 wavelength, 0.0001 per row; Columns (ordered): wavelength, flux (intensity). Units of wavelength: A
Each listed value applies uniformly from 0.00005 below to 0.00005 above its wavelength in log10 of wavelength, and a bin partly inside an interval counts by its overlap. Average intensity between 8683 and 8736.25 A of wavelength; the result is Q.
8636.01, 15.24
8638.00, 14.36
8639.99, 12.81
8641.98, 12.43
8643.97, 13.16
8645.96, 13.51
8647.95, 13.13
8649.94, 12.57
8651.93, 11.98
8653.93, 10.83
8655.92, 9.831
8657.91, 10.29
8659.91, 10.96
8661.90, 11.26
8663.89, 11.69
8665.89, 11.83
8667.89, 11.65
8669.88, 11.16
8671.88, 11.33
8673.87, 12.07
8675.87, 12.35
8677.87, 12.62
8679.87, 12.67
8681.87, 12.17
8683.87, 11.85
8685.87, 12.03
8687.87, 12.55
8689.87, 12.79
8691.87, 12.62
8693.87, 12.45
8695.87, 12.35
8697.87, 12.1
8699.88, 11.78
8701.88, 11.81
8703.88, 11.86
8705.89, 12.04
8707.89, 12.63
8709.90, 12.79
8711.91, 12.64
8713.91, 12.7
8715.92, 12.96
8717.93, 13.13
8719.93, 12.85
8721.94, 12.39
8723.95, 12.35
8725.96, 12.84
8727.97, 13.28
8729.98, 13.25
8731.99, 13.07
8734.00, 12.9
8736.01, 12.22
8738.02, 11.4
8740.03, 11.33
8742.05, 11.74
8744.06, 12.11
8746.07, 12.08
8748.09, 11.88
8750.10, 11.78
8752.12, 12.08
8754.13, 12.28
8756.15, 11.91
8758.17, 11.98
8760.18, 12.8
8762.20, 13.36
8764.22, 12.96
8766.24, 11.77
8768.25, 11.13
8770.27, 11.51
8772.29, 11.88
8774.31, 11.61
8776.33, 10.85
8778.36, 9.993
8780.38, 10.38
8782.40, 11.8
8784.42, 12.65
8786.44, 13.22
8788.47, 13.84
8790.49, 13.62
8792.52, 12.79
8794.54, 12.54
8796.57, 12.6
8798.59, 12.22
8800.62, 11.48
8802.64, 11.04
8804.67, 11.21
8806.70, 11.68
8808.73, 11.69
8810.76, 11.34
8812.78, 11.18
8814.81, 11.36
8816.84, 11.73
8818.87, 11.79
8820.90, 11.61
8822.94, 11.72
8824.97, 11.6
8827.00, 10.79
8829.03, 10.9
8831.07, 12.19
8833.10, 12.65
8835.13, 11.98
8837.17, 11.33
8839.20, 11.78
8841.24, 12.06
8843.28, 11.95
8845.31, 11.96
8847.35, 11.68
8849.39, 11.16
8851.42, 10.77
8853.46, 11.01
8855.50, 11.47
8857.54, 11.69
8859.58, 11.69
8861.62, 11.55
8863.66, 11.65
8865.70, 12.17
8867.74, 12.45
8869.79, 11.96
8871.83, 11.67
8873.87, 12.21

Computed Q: 12.5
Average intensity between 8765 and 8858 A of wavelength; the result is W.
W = 11.7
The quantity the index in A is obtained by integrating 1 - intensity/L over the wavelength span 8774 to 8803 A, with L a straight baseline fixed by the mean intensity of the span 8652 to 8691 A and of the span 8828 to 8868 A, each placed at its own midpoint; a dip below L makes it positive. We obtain -1.0 A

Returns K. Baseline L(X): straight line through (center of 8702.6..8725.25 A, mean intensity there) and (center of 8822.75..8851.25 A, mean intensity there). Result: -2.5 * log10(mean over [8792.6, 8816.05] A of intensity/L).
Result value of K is 0.02 mag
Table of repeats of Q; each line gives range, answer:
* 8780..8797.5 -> 12.7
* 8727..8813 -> 12.1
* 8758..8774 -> 12.2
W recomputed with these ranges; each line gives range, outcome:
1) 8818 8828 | 11.5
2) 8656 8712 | 12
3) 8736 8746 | 11.7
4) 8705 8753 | 12.4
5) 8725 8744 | 12.4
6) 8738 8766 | 12.1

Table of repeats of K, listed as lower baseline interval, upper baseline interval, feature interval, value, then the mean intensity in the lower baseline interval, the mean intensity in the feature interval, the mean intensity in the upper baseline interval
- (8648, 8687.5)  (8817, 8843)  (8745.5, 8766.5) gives -0.05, 11.7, 12.3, 11.7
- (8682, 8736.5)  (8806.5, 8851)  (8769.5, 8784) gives 0.08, 12.5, 11.2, 11.6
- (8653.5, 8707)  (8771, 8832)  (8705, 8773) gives -0.05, 11.8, 12.4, 11.8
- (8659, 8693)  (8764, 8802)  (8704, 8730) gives -0.06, 12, 12.7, 12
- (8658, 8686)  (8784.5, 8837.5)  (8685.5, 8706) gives -0.04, 11.8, 12.2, 11.9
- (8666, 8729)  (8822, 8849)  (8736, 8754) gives 0.03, 12.3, 11.8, 11.7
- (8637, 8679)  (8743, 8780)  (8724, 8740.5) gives -0.06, 12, 12.6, 11.9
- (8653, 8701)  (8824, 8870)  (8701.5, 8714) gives -0.05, 11.8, 12.4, 11.7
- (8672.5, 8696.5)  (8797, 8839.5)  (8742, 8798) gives -0.02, 12.4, 12.1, 11.6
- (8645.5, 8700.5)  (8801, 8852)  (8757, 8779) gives -0.01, 11.9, 11.8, 11.6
